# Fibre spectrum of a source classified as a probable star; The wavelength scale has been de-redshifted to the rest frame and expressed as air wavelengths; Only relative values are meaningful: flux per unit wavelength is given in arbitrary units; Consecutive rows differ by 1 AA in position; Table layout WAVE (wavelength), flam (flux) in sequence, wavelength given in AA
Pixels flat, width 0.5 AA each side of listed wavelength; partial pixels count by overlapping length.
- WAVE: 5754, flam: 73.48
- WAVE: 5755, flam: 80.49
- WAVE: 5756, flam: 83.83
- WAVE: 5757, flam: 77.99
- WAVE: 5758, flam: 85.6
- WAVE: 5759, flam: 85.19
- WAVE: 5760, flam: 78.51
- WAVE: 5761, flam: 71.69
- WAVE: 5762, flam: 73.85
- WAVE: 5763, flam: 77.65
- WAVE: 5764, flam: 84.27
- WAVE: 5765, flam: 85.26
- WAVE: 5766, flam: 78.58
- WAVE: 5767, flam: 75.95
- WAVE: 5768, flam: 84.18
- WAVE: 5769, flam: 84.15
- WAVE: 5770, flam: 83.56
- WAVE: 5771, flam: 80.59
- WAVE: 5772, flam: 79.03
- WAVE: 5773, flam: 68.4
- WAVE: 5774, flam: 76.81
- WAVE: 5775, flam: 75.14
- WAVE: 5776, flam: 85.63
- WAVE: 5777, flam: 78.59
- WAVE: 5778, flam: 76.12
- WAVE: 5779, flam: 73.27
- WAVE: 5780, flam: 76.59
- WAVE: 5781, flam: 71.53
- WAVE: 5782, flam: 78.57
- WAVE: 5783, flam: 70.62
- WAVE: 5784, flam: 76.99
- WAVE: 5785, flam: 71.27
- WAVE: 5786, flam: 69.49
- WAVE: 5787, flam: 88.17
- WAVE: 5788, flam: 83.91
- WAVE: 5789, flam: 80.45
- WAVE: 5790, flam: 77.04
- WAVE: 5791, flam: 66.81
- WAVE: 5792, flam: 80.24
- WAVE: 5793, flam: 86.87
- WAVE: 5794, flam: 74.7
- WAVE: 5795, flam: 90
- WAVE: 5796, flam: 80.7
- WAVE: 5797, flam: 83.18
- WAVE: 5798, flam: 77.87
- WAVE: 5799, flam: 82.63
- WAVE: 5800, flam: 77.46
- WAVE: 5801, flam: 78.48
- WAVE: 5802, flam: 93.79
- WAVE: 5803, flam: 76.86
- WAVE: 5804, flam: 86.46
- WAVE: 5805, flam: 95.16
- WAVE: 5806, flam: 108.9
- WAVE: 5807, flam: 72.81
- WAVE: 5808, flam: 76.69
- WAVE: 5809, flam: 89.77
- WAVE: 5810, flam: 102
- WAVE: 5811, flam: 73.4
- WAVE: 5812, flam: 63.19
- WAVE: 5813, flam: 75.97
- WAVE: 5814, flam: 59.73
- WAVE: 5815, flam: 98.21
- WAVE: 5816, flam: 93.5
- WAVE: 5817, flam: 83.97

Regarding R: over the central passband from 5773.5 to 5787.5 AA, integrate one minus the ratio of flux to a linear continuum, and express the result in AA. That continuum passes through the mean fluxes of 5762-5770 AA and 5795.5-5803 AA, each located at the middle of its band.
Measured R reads 0.86 AA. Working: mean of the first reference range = 81.1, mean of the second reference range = 81.7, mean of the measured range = 76.3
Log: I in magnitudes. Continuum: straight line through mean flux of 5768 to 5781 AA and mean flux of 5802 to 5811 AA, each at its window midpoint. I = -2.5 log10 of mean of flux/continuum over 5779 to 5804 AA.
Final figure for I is 0.060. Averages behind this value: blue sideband 78.1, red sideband 88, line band 79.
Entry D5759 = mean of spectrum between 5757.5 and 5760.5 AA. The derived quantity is 83.1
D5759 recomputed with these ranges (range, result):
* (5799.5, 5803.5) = 81.6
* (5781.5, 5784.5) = 75.4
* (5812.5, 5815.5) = 78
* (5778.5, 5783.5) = 74.1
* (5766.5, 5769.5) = 81.4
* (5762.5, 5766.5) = 81.4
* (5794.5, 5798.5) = 82.9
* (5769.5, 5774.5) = 77.7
